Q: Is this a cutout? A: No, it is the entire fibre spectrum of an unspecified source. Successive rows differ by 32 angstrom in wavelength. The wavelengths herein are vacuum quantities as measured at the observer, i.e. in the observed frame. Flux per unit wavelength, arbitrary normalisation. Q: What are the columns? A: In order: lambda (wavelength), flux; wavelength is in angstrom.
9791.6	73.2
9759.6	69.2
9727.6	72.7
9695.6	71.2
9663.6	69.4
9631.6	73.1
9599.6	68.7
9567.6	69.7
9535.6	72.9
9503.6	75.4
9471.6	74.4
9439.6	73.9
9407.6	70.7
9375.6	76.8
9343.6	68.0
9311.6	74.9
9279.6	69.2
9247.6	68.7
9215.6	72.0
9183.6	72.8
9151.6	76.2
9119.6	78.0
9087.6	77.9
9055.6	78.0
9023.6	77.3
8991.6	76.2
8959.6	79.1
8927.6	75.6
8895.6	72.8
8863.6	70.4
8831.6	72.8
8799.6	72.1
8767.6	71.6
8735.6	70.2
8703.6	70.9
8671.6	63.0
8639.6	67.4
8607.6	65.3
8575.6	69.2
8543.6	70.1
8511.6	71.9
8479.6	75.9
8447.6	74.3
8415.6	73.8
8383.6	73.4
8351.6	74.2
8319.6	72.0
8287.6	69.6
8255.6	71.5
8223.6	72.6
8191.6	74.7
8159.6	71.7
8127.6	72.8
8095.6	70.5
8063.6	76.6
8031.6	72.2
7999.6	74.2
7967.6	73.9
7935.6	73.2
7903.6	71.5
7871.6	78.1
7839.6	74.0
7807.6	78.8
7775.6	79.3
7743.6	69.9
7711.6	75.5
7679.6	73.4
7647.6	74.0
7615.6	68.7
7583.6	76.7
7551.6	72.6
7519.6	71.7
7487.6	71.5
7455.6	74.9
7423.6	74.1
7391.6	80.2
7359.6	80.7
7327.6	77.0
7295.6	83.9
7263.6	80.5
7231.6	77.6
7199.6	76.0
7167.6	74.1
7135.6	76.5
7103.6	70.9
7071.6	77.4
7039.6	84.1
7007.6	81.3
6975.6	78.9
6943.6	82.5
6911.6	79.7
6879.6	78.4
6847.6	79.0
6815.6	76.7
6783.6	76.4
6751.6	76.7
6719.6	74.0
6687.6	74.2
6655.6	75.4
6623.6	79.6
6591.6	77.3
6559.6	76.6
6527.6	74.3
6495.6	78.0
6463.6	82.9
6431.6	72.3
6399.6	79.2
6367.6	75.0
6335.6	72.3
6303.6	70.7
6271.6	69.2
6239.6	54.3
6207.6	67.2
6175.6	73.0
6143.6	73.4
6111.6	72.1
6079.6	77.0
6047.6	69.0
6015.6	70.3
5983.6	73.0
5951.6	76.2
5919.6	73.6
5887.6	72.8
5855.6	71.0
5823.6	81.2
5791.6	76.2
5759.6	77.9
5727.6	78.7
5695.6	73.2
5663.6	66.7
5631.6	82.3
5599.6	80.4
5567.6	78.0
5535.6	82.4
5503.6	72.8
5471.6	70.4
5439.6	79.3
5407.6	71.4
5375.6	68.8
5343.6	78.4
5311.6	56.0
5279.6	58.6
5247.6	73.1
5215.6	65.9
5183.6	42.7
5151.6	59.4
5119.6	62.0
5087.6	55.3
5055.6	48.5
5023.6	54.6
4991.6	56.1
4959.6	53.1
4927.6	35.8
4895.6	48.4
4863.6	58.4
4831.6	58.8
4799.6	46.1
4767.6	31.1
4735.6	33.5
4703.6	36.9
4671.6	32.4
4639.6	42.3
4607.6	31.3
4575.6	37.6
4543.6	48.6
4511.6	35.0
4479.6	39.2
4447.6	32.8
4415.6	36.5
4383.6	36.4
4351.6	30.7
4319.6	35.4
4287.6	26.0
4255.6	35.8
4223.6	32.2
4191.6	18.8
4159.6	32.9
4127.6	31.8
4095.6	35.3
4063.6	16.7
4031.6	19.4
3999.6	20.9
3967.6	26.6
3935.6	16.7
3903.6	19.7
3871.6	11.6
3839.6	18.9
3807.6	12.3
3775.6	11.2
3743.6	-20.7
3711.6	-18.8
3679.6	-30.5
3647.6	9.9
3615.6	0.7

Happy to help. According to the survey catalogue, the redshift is 0.21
